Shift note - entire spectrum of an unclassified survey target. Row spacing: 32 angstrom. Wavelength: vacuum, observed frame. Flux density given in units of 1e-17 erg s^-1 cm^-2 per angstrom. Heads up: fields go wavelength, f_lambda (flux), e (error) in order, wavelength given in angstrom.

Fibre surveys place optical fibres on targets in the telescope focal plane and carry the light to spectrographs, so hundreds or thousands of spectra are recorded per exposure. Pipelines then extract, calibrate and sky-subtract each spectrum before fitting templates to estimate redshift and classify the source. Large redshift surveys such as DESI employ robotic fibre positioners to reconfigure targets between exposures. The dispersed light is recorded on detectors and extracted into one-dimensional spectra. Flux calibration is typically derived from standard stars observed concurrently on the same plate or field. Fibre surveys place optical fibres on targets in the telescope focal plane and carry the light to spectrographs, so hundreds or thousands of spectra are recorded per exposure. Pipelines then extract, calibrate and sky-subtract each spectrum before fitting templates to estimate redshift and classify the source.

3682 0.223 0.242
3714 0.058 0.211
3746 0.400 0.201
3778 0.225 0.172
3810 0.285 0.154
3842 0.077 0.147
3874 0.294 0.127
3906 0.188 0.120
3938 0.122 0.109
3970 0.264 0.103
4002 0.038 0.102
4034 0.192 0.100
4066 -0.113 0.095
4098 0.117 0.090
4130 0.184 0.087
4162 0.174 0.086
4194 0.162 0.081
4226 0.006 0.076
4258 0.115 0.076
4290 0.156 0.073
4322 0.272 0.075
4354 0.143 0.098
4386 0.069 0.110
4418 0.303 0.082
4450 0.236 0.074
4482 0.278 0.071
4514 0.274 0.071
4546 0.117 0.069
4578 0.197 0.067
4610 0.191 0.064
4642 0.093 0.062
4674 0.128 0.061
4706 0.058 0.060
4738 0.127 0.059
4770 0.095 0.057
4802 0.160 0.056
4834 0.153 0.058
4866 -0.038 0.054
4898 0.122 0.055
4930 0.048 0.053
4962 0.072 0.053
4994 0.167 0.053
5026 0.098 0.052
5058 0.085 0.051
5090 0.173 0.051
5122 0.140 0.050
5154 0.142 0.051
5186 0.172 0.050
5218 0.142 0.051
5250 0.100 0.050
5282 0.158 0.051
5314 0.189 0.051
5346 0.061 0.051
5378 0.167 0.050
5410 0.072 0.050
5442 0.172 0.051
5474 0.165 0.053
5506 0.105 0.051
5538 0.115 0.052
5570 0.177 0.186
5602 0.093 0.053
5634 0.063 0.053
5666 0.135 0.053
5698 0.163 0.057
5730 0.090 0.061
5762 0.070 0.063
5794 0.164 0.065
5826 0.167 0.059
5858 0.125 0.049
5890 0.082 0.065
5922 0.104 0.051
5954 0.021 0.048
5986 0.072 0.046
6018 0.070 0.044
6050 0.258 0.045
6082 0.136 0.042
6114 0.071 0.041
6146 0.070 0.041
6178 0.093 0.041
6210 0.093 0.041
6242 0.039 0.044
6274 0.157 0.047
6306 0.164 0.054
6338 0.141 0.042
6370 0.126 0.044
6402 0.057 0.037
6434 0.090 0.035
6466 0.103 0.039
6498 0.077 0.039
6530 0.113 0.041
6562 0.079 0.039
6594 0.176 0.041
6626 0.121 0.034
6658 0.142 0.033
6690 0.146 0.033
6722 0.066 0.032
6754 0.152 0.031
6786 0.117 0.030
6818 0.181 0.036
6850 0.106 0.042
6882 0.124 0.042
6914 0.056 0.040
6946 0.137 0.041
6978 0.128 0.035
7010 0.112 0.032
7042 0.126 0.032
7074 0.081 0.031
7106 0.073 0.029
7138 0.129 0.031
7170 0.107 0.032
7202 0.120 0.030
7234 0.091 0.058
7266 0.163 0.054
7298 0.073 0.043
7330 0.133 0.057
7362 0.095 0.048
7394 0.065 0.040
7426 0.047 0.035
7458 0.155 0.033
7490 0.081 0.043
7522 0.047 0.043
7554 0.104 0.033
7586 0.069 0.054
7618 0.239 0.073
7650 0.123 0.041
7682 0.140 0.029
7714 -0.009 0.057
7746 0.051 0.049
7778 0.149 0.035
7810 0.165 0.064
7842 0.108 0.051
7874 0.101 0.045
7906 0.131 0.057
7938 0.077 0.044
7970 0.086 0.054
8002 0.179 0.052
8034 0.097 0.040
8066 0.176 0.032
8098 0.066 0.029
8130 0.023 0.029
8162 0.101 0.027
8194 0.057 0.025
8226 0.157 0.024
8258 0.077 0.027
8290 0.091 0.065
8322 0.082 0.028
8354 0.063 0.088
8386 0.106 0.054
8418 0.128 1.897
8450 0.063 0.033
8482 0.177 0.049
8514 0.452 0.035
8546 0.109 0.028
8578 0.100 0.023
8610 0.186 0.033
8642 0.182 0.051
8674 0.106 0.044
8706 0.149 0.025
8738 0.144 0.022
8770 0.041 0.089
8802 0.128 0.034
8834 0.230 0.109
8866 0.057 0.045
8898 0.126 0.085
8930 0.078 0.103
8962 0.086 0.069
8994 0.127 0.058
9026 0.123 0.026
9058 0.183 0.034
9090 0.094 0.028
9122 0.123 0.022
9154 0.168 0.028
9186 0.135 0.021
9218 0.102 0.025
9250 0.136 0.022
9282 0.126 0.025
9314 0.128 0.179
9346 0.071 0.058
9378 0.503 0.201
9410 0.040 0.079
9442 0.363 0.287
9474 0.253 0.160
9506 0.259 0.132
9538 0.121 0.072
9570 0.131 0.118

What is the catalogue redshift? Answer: 1.29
